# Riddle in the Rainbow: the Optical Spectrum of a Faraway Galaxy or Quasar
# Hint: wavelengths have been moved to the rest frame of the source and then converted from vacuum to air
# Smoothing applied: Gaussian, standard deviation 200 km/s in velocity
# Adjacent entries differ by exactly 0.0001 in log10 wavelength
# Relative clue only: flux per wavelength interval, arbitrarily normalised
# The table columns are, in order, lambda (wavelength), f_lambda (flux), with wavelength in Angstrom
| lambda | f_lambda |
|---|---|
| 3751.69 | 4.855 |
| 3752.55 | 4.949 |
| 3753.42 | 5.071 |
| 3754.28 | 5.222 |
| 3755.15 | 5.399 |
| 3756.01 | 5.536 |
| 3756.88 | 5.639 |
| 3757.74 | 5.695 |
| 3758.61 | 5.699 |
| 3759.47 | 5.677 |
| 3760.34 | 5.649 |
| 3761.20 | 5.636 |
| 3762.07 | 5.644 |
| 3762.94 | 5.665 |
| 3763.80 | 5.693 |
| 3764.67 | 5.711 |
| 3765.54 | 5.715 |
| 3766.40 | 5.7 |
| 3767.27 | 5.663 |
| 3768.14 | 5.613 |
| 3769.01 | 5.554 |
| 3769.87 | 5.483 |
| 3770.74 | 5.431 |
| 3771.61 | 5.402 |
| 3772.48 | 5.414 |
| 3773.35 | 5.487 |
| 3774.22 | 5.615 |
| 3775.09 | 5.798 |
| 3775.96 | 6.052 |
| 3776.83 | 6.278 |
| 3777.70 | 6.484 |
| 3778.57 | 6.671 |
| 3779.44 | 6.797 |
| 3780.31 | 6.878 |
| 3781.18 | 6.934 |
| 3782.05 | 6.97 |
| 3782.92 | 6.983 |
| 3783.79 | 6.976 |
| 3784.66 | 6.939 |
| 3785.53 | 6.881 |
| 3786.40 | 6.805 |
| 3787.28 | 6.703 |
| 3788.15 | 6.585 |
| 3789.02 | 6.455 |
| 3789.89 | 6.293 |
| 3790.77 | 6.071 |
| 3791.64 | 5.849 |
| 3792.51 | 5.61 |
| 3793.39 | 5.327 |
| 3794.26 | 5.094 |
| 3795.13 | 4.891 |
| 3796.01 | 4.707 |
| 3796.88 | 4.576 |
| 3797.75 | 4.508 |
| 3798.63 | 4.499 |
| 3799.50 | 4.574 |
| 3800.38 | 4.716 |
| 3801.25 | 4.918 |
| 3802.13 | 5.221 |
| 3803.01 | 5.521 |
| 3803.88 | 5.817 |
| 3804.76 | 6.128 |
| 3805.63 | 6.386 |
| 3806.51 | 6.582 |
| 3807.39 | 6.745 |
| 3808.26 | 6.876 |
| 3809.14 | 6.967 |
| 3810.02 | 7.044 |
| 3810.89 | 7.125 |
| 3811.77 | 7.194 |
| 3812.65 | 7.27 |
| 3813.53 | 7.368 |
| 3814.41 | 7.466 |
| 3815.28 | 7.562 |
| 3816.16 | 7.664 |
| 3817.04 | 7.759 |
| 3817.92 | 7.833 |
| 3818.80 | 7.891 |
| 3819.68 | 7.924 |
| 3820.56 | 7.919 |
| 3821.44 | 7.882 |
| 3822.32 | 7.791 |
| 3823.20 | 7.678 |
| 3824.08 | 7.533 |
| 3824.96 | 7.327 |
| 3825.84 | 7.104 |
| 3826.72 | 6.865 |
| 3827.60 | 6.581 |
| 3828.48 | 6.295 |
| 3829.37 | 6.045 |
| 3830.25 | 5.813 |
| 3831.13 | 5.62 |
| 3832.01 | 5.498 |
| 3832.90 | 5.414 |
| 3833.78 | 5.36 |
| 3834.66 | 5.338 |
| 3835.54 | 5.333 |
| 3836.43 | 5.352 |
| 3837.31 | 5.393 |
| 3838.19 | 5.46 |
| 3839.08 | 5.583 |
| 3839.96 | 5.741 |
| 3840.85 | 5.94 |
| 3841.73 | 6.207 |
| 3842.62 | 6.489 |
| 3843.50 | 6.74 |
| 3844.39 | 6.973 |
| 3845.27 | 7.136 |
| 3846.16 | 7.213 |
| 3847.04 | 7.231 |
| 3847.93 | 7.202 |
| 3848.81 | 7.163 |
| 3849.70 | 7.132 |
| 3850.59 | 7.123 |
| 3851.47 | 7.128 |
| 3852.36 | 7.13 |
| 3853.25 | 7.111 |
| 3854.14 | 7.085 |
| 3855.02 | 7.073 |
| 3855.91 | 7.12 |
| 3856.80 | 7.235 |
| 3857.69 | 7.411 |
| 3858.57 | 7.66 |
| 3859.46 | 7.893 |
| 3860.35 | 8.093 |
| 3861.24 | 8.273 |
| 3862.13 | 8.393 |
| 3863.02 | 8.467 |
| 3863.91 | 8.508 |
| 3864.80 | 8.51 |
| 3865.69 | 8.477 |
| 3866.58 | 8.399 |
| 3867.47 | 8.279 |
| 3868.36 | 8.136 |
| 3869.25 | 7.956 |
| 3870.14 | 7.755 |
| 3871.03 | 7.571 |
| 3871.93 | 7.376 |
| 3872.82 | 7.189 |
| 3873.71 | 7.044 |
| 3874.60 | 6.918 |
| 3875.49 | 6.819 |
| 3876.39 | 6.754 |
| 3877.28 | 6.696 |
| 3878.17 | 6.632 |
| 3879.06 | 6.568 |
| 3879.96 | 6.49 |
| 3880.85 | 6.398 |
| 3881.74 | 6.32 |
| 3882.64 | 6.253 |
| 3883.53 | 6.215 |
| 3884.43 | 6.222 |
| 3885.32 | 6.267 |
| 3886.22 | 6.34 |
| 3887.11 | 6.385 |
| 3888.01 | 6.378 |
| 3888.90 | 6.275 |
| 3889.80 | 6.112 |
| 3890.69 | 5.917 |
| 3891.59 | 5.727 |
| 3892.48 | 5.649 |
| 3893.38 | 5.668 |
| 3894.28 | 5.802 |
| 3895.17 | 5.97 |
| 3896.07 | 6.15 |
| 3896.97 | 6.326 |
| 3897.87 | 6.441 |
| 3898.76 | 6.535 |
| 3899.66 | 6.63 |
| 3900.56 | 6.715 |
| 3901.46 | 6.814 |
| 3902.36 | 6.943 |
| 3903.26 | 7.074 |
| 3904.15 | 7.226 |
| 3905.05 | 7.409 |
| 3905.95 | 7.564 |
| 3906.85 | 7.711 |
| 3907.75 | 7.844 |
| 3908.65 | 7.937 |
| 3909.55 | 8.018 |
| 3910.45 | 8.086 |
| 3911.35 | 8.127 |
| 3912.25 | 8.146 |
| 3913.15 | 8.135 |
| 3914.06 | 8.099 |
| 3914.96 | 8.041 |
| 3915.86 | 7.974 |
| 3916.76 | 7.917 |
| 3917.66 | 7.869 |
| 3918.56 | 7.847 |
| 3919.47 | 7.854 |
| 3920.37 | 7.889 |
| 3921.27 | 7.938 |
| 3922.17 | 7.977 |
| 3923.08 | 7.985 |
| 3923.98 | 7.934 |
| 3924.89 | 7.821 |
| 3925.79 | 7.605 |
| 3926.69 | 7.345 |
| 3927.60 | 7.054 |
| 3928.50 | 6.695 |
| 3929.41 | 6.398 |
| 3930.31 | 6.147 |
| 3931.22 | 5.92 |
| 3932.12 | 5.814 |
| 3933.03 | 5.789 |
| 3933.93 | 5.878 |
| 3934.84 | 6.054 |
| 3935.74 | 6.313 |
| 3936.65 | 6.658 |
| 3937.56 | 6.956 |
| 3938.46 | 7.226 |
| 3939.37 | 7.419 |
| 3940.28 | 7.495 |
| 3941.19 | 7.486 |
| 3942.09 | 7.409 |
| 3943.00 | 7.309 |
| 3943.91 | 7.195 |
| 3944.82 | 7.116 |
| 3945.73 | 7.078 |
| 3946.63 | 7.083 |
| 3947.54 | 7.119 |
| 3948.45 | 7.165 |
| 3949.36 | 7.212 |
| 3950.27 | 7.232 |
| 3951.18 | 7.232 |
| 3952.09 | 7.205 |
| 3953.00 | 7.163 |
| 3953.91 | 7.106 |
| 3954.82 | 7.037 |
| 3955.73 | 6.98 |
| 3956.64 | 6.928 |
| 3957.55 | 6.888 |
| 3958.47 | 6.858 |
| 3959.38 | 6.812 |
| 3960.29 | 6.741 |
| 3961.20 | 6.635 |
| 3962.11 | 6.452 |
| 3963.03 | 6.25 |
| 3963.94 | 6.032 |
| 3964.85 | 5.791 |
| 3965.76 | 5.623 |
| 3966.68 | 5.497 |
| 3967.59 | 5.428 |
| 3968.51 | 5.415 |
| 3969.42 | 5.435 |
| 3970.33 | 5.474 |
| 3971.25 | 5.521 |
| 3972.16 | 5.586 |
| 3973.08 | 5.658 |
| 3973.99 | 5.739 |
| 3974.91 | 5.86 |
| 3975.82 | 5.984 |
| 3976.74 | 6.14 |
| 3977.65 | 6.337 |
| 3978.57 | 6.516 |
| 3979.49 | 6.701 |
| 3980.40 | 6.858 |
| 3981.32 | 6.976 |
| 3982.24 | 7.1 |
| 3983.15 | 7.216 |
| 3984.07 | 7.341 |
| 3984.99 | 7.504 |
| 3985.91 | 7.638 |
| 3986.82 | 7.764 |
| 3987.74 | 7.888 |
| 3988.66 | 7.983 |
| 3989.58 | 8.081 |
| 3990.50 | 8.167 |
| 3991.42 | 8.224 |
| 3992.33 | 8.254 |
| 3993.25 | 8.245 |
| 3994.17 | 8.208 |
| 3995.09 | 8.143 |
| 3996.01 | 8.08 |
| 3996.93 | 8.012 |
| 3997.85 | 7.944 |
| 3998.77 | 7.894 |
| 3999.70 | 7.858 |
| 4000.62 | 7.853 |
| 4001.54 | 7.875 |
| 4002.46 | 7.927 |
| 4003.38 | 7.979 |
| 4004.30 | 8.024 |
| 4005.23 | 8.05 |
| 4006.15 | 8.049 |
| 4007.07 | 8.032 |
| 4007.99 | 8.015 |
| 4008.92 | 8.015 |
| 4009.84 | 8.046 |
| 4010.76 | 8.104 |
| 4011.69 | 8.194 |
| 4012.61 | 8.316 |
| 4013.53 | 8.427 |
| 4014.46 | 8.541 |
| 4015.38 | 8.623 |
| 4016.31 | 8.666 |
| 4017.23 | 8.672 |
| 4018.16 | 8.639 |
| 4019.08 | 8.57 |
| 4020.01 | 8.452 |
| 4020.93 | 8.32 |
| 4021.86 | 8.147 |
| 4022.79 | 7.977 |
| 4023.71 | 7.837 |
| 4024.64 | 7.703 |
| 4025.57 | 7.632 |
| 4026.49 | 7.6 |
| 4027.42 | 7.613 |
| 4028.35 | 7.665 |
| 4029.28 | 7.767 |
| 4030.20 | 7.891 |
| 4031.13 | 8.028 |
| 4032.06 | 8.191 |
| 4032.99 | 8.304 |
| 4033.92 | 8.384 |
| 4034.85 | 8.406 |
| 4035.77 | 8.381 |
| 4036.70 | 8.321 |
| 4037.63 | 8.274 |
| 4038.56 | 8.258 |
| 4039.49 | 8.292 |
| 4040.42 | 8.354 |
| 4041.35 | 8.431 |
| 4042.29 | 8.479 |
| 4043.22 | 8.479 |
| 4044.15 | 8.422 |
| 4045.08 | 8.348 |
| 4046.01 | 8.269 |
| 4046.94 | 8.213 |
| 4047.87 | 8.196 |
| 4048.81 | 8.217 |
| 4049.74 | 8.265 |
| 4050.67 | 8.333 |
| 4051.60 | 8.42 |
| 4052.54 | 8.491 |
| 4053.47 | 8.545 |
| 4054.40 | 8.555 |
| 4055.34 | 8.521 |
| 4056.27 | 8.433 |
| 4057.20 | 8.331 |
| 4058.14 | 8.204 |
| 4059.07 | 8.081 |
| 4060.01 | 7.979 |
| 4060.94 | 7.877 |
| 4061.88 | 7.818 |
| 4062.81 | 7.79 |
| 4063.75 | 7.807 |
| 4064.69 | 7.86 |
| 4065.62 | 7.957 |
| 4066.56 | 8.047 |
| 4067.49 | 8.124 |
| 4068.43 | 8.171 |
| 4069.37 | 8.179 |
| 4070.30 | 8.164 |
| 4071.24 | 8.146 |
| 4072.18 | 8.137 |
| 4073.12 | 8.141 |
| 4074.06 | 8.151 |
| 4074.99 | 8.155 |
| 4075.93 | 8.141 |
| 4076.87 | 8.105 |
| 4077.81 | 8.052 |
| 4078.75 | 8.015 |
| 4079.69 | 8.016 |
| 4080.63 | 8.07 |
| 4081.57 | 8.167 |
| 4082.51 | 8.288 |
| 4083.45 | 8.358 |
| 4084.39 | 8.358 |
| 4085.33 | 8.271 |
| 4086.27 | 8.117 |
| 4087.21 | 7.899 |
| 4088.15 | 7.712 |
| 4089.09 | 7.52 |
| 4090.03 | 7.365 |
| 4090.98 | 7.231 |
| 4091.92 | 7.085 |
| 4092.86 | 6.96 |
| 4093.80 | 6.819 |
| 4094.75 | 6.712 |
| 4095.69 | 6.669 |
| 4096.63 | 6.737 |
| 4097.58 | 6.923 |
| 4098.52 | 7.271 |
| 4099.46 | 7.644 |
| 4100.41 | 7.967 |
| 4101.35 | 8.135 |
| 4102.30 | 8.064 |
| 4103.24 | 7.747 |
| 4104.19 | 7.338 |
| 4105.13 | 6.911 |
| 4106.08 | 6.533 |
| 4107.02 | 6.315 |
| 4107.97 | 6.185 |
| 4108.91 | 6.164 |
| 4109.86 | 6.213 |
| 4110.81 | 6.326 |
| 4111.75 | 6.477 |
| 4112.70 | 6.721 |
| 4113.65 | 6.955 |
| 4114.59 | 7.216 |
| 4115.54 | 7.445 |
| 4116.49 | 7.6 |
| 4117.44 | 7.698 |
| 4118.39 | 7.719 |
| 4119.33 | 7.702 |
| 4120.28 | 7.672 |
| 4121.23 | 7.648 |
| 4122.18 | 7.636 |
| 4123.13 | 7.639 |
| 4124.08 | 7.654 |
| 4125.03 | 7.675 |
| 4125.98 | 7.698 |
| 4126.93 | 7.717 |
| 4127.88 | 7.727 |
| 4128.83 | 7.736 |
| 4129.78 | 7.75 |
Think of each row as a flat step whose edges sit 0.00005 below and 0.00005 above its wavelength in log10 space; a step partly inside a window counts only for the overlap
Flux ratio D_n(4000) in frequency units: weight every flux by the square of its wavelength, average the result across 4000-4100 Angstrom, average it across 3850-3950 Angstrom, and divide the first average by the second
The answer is 1.2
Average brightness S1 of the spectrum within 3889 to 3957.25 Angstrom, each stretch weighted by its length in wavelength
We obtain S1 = 7.08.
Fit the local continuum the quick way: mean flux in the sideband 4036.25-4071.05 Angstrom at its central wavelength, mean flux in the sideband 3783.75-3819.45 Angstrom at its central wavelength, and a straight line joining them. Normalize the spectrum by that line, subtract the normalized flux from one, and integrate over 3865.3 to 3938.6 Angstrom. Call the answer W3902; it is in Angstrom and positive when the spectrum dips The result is 0.35 Angstrom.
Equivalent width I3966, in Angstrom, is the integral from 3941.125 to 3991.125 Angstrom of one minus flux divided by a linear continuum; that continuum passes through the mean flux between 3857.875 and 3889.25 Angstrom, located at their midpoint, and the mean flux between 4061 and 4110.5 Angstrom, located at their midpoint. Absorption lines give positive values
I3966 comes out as 4.5 Angstrom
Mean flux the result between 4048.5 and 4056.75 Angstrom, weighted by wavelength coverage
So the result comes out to 8.43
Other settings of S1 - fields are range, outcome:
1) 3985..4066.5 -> 8.15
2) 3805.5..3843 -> 6.68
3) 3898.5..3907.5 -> 7.09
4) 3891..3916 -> 7.08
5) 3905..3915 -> 7.94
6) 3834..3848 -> 6.17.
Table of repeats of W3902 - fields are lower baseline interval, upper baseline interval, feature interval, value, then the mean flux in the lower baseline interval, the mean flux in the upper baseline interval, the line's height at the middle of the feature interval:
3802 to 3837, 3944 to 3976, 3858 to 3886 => -3.1 Angstrom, 6.73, 6.45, 6.63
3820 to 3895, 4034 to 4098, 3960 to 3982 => 4.3 Angstrom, 6.83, 8.03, 7.48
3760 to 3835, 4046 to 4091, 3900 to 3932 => -2.0 Angstrom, 6.26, 8.11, 7.07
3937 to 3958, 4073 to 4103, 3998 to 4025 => -2.7 Angstrom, 7.17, 7.72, 7.42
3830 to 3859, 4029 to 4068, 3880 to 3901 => 2.0 Angstrom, 6.47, 8.23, 6.87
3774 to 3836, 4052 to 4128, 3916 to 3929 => -1.5 Angstrom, 6.4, 7.66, 6.92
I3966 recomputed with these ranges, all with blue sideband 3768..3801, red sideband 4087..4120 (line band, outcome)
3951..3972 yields 0.7 Angstrom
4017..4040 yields -4.3 Angstrom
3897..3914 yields -2.8 Angstrom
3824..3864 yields -4.0 Angstrom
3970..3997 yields -1.7 Angstrom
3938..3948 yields -1.2 Angstrom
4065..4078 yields -2.0 Angstrom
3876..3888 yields -0.3 Angstrom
